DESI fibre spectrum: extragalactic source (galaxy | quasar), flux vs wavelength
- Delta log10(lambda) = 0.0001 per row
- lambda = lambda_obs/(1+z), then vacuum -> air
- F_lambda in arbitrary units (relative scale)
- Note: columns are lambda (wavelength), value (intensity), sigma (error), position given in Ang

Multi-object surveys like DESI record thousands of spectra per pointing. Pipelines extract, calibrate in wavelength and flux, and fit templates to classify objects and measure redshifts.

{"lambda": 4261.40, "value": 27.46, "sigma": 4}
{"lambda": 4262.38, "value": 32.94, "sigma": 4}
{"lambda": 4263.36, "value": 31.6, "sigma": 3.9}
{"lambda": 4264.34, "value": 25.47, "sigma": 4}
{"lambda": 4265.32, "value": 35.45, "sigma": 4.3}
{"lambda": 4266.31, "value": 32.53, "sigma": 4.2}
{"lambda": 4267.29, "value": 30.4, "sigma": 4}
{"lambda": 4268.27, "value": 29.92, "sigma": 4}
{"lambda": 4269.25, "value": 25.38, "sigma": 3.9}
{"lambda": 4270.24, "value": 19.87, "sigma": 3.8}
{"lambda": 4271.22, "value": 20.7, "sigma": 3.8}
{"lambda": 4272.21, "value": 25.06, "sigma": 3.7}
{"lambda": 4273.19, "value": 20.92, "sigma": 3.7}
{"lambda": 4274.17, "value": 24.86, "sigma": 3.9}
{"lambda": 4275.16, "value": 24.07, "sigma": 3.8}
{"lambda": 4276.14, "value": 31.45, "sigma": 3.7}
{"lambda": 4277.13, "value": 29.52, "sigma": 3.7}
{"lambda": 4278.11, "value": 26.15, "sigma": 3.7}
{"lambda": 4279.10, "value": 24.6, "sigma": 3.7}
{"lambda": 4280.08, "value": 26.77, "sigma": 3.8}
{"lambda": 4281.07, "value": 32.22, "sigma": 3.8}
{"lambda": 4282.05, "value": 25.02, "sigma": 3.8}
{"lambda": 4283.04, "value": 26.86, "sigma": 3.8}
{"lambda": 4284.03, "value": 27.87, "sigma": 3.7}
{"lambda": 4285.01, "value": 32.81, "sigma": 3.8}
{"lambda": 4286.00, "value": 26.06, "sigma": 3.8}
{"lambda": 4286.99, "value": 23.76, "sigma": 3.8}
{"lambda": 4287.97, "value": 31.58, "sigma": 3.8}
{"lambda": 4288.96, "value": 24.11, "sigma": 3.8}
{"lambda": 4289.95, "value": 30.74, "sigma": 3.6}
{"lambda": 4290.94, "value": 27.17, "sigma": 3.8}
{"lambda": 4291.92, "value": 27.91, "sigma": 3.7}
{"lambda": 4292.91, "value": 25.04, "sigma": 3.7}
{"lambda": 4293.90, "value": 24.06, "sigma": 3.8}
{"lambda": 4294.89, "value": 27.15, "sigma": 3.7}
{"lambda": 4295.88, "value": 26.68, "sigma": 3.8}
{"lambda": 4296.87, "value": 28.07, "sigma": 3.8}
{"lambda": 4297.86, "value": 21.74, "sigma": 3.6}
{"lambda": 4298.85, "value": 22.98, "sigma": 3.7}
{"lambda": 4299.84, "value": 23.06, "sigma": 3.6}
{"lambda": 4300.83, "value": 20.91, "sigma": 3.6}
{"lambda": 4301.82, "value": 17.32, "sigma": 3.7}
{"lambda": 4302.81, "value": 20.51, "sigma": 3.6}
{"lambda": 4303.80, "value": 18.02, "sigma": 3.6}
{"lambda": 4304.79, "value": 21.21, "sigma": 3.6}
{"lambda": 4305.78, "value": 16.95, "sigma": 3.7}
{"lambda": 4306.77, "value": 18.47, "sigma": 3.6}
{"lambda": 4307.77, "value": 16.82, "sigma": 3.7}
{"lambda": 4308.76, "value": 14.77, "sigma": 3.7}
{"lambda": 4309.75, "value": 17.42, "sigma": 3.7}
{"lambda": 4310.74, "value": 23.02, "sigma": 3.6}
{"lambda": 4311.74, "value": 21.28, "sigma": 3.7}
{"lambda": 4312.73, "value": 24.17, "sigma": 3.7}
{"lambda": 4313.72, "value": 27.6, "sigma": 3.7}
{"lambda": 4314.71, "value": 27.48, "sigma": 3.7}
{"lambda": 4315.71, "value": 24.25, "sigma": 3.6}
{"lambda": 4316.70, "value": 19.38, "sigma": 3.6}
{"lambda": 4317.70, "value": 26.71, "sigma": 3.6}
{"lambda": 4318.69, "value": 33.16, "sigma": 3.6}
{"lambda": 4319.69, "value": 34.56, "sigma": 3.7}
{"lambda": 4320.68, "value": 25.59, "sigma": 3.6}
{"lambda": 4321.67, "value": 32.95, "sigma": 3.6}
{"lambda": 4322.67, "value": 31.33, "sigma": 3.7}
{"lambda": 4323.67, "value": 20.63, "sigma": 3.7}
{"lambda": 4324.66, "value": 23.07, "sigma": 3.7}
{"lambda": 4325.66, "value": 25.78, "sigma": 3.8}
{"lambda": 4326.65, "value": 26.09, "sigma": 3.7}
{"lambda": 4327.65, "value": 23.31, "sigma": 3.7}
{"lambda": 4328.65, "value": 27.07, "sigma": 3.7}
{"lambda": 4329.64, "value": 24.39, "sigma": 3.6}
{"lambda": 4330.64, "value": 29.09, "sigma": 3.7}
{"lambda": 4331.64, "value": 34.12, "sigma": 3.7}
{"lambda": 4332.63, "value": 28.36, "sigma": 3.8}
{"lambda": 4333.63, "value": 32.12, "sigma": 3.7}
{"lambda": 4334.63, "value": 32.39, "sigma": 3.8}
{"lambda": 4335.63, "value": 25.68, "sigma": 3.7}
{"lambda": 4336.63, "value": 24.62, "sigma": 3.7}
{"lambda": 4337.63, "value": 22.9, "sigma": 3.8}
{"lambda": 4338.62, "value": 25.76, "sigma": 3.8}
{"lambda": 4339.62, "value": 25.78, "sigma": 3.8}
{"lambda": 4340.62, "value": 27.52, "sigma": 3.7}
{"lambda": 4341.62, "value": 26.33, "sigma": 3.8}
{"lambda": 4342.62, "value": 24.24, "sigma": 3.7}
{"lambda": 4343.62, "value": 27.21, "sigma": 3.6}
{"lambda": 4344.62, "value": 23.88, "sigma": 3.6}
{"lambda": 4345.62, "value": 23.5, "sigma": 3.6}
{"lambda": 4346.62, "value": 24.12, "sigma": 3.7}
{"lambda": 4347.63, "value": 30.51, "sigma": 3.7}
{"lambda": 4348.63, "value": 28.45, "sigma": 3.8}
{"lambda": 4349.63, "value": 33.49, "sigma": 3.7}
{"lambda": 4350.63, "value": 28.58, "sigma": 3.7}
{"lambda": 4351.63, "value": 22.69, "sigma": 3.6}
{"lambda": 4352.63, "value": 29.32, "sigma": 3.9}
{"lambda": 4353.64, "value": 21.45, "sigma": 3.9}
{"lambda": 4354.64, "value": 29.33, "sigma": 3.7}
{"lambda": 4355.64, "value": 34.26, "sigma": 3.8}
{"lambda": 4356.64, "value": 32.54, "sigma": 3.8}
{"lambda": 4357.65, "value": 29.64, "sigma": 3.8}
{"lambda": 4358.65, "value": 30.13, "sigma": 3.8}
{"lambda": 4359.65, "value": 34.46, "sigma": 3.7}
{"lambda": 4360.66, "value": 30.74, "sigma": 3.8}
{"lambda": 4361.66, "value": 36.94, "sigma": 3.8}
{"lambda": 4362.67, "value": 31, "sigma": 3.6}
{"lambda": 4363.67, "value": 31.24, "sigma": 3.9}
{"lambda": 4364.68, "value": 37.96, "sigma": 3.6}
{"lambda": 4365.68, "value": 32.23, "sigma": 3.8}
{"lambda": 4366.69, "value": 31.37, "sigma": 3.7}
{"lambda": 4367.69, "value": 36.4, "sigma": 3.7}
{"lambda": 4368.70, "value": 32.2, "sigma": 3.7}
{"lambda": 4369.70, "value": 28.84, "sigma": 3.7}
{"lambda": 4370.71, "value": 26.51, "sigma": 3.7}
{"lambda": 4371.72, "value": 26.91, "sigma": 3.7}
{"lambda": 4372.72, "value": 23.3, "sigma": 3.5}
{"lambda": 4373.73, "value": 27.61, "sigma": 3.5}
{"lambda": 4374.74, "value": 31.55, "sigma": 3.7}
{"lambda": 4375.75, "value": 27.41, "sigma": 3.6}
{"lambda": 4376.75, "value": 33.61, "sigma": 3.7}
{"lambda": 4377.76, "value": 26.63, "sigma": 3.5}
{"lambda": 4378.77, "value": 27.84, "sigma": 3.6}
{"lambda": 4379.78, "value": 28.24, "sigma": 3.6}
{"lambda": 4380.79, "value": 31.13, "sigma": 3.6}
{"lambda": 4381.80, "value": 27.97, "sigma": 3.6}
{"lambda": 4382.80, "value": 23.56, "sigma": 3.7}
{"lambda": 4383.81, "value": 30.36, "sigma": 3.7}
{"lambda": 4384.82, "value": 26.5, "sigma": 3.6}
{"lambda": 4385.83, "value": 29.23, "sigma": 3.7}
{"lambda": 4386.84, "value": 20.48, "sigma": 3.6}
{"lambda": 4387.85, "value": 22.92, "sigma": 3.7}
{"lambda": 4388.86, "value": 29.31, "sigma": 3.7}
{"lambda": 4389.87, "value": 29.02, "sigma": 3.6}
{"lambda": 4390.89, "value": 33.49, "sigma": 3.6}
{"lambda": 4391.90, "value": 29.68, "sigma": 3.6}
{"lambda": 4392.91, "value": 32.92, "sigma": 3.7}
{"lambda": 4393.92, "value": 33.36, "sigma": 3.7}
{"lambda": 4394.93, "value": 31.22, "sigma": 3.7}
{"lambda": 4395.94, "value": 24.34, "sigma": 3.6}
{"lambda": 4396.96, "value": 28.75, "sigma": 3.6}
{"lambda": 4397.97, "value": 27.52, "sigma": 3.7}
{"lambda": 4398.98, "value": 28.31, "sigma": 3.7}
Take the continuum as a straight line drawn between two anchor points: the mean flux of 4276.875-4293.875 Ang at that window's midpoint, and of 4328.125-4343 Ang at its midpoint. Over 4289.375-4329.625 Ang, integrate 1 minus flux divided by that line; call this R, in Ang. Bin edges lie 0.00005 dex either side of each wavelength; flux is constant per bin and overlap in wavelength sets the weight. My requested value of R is 4.8 Ang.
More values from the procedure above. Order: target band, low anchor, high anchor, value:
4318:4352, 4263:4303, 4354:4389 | 1.1 Ang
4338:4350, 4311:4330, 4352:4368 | 1.2 Ang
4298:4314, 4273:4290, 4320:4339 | 4.1 Ang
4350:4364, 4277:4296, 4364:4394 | -0.7 Ang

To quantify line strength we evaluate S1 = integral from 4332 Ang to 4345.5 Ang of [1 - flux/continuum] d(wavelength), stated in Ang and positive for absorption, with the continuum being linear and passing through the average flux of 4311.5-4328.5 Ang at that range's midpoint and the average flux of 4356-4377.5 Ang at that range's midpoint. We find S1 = 0.75 Ang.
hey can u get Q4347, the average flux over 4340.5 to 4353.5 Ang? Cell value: 26.7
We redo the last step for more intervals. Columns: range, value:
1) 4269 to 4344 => 25.3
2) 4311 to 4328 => 26.3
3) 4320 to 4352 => 27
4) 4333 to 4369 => 29.2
